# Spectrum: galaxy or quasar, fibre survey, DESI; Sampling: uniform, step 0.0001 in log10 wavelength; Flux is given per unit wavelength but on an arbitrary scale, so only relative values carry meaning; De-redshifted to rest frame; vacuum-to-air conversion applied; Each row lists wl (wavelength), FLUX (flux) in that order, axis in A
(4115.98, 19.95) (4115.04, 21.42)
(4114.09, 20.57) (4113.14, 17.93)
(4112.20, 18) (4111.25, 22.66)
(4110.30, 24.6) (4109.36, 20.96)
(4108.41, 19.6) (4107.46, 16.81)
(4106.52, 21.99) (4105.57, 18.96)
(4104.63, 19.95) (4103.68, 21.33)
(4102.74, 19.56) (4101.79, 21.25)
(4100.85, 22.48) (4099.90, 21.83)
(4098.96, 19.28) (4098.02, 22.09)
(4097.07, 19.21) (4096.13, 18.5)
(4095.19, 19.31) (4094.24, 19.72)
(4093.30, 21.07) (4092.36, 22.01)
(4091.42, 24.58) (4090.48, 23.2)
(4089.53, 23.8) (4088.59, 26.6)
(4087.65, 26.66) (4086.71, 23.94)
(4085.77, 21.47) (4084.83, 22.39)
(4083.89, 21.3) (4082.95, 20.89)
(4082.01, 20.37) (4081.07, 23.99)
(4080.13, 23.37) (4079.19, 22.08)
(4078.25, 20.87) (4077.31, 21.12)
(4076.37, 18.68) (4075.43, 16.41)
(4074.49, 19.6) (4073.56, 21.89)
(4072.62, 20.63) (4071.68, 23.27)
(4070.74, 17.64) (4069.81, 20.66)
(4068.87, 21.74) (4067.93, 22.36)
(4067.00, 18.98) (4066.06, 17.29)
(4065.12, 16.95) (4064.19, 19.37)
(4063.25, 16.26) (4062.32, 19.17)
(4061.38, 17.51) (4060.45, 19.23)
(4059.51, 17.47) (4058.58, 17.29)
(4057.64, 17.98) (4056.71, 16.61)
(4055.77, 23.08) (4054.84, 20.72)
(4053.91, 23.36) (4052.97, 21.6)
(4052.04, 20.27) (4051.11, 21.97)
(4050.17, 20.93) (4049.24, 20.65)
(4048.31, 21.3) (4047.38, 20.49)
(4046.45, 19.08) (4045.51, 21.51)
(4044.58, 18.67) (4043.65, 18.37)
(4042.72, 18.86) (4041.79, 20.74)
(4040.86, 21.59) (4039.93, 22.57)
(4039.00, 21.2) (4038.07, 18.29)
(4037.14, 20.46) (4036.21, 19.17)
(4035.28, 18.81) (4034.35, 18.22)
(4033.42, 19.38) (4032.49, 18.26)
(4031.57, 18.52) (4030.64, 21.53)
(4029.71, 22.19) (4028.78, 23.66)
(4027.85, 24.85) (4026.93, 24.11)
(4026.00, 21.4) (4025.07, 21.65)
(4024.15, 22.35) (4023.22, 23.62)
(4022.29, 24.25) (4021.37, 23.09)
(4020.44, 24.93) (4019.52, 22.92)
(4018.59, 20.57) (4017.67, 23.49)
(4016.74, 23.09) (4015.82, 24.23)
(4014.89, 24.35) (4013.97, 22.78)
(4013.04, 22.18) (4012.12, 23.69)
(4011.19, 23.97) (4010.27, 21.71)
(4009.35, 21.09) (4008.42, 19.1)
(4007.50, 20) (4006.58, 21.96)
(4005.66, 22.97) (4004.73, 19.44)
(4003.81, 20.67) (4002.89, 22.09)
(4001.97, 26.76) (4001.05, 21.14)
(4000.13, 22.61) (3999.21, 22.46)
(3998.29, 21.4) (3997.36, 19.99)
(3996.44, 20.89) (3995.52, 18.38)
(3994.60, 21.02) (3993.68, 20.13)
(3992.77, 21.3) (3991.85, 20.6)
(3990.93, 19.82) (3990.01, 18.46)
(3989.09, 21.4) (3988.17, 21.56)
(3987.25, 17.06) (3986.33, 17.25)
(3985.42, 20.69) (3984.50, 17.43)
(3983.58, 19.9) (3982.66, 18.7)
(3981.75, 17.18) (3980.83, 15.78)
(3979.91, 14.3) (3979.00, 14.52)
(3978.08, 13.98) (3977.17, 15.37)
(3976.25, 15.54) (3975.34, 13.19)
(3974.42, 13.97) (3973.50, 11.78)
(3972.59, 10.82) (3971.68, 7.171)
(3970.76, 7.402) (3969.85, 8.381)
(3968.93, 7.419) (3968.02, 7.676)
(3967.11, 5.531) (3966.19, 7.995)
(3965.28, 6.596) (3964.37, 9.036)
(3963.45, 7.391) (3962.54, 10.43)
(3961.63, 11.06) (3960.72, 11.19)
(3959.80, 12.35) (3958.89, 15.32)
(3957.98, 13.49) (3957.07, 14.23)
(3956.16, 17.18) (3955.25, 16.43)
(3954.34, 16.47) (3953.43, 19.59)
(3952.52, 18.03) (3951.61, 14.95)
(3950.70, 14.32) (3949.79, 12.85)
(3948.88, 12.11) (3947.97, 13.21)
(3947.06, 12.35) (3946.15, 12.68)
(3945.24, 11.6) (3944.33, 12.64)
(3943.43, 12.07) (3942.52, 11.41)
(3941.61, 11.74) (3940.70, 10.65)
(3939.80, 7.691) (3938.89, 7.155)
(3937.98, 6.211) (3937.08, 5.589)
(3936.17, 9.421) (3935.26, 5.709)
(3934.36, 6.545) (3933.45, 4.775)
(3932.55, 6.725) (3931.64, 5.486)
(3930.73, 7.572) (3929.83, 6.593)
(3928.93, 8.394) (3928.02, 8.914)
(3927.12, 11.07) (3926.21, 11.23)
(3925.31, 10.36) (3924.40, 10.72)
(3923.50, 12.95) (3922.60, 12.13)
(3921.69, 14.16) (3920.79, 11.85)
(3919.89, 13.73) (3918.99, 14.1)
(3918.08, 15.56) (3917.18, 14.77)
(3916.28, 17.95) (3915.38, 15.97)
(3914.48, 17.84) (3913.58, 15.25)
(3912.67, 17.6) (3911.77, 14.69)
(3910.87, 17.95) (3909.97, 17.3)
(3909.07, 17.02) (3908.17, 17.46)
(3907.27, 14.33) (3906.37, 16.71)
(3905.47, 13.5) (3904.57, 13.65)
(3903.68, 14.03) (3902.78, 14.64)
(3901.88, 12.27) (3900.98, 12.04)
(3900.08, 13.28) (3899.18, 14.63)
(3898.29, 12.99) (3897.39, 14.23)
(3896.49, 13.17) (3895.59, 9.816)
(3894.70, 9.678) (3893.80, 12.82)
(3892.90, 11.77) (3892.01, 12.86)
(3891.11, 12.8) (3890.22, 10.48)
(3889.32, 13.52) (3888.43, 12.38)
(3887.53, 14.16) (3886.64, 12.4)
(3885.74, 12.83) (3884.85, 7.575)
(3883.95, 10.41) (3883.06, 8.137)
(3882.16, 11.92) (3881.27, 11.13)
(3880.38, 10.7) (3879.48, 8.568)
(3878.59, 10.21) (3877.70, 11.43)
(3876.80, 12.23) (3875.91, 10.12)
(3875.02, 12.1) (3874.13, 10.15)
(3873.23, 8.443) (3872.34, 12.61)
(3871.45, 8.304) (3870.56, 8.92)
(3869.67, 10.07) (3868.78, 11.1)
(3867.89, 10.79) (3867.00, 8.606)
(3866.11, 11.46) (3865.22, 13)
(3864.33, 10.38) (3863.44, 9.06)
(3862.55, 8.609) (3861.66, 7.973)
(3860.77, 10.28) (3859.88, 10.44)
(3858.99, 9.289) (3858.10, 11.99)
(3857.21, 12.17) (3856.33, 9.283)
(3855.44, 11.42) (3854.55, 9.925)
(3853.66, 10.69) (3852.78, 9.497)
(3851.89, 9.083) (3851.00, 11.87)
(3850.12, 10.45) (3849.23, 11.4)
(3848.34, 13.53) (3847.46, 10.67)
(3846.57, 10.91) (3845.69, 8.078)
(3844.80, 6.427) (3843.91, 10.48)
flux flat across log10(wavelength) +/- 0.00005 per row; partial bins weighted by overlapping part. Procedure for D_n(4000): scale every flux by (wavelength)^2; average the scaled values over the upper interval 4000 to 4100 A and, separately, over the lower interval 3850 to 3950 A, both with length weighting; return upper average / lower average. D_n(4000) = 1.98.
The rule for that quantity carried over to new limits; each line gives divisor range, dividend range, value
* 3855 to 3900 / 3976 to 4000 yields 1.80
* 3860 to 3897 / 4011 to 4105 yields 2.13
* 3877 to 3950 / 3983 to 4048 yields 1.87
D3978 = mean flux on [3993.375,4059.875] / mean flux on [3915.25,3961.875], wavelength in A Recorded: 1.8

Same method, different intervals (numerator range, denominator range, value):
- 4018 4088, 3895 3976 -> 1.72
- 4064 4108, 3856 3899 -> 1.92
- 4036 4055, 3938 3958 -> 1.56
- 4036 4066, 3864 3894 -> 1.79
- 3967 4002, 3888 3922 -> 1.17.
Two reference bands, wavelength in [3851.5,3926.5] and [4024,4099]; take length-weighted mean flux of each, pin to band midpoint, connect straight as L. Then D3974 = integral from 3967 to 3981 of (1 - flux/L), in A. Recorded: 4.2 A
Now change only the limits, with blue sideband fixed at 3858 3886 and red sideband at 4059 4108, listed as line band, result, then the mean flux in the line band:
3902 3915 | -4.0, 15.8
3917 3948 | 7.2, 10.1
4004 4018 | -4.2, 22.2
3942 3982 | 6.1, 12.4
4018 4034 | -3.9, 22.2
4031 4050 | -1.3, 19.8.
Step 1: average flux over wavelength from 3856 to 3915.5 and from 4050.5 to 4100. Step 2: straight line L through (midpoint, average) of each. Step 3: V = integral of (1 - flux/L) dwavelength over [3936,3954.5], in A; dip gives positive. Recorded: 3.6 A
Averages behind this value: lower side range 12.1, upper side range 20.7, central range 12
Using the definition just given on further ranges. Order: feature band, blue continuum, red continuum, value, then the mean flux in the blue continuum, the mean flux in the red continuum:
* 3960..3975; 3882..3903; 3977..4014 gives 7.38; 12.1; 20.1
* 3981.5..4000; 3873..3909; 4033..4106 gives -3.28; 12.2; 20.5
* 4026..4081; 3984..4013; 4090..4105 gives 1.94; 20.9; 21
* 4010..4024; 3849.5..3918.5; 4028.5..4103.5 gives -3.79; 12.1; 20.6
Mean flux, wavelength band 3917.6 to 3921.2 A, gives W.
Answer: 13.8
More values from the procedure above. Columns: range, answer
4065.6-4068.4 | 19.6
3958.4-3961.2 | 12.9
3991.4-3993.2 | 20.9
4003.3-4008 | 21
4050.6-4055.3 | 21.6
